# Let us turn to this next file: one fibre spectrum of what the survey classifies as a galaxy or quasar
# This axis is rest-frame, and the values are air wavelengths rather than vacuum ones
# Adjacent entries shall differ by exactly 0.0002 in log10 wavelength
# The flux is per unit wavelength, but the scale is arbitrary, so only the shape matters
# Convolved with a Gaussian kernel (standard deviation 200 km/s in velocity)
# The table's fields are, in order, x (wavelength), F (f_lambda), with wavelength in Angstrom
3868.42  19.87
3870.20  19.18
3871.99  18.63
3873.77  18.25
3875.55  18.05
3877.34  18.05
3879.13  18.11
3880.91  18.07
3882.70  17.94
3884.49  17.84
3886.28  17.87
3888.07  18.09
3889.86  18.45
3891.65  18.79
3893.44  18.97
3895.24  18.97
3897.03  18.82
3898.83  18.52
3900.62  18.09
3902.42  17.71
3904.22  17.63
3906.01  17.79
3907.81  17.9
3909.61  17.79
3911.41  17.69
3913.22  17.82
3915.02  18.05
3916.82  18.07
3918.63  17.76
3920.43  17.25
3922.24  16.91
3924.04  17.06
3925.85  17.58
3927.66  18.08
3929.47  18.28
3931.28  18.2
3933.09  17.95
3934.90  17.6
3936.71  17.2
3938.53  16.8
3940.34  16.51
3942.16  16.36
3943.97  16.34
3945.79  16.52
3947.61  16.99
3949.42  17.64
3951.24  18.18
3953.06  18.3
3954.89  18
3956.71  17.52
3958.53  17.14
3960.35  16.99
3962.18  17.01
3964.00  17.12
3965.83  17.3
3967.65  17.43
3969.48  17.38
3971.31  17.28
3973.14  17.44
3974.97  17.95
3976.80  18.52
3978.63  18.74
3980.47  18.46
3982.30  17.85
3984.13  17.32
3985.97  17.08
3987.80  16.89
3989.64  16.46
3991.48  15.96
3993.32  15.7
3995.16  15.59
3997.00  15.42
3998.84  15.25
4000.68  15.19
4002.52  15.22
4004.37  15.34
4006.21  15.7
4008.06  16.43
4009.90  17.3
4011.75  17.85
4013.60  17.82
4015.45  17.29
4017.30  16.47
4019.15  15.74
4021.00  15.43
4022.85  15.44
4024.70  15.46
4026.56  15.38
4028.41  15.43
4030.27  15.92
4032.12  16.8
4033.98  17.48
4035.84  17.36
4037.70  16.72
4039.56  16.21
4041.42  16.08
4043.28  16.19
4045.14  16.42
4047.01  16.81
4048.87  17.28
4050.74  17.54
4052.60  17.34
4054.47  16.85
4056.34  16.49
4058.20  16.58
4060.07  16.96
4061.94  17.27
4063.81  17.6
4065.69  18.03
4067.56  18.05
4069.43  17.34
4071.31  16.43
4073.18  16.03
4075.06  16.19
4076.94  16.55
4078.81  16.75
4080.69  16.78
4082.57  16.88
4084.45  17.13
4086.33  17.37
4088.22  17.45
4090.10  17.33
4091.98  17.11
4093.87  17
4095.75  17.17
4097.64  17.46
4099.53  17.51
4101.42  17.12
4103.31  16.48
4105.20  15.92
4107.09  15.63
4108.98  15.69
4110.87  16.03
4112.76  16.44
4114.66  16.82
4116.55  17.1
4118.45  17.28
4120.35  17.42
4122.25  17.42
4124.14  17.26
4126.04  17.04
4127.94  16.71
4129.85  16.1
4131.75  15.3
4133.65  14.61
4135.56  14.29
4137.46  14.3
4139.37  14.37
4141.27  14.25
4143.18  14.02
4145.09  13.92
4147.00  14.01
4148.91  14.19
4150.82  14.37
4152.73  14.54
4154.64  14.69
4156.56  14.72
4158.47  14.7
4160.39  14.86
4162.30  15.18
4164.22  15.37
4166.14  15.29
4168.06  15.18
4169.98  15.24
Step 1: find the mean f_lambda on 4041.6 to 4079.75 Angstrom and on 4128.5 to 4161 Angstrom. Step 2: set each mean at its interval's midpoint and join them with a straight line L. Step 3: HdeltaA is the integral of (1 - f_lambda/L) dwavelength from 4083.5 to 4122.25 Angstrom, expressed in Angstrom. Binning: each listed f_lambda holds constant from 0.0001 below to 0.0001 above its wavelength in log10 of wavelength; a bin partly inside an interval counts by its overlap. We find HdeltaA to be -2.8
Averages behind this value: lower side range 16.9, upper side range 14.6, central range 16.9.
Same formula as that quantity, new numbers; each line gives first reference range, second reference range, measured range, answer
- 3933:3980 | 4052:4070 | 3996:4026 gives 2.15 Angstrom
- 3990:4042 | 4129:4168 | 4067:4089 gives -2.05 Angstrom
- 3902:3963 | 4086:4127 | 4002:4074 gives 2.12 Angstrom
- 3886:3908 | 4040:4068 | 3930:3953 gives 0.88 Angstrom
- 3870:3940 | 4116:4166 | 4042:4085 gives -2.01 Angstrom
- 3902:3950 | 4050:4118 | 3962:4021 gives 1.47 Angstrom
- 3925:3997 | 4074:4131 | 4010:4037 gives 1.02 Angstrom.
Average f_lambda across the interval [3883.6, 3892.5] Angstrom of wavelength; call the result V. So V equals 18.2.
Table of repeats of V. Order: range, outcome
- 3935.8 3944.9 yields 16.6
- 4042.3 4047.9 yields 16.5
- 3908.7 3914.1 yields 17.7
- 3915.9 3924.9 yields 17.4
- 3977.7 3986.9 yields 17.9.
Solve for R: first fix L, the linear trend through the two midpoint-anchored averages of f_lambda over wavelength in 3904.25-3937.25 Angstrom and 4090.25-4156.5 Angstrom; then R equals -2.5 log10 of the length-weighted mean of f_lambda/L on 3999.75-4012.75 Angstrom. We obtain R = 0.05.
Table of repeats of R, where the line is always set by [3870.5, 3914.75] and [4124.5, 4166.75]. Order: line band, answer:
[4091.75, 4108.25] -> -0.09 mag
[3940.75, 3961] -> 0.01 mag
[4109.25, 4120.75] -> -0.10 mag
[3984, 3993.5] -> 0.02 mag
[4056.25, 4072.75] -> -0.08 mag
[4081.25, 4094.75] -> -0.10 mag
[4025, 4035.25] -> 0.01 mag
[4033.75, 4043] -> -0.03 mag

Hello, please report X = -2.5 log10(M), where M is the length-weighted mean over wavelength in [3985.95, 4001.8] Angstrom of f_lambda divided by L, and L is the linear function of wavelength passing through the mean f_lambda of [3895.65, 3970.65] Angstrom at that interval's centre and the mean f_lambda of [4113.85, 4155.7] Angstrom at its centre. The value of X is 0.069 mag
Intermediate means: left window 17.6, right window 15.4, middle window 15.9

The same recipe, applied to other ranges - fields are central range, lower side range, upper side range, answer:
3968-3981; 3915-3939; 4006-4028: -0.06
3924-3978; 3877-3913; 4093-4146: 0.01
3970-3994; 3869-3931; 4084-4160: -0.01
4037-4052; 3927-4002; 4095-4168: -0.02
